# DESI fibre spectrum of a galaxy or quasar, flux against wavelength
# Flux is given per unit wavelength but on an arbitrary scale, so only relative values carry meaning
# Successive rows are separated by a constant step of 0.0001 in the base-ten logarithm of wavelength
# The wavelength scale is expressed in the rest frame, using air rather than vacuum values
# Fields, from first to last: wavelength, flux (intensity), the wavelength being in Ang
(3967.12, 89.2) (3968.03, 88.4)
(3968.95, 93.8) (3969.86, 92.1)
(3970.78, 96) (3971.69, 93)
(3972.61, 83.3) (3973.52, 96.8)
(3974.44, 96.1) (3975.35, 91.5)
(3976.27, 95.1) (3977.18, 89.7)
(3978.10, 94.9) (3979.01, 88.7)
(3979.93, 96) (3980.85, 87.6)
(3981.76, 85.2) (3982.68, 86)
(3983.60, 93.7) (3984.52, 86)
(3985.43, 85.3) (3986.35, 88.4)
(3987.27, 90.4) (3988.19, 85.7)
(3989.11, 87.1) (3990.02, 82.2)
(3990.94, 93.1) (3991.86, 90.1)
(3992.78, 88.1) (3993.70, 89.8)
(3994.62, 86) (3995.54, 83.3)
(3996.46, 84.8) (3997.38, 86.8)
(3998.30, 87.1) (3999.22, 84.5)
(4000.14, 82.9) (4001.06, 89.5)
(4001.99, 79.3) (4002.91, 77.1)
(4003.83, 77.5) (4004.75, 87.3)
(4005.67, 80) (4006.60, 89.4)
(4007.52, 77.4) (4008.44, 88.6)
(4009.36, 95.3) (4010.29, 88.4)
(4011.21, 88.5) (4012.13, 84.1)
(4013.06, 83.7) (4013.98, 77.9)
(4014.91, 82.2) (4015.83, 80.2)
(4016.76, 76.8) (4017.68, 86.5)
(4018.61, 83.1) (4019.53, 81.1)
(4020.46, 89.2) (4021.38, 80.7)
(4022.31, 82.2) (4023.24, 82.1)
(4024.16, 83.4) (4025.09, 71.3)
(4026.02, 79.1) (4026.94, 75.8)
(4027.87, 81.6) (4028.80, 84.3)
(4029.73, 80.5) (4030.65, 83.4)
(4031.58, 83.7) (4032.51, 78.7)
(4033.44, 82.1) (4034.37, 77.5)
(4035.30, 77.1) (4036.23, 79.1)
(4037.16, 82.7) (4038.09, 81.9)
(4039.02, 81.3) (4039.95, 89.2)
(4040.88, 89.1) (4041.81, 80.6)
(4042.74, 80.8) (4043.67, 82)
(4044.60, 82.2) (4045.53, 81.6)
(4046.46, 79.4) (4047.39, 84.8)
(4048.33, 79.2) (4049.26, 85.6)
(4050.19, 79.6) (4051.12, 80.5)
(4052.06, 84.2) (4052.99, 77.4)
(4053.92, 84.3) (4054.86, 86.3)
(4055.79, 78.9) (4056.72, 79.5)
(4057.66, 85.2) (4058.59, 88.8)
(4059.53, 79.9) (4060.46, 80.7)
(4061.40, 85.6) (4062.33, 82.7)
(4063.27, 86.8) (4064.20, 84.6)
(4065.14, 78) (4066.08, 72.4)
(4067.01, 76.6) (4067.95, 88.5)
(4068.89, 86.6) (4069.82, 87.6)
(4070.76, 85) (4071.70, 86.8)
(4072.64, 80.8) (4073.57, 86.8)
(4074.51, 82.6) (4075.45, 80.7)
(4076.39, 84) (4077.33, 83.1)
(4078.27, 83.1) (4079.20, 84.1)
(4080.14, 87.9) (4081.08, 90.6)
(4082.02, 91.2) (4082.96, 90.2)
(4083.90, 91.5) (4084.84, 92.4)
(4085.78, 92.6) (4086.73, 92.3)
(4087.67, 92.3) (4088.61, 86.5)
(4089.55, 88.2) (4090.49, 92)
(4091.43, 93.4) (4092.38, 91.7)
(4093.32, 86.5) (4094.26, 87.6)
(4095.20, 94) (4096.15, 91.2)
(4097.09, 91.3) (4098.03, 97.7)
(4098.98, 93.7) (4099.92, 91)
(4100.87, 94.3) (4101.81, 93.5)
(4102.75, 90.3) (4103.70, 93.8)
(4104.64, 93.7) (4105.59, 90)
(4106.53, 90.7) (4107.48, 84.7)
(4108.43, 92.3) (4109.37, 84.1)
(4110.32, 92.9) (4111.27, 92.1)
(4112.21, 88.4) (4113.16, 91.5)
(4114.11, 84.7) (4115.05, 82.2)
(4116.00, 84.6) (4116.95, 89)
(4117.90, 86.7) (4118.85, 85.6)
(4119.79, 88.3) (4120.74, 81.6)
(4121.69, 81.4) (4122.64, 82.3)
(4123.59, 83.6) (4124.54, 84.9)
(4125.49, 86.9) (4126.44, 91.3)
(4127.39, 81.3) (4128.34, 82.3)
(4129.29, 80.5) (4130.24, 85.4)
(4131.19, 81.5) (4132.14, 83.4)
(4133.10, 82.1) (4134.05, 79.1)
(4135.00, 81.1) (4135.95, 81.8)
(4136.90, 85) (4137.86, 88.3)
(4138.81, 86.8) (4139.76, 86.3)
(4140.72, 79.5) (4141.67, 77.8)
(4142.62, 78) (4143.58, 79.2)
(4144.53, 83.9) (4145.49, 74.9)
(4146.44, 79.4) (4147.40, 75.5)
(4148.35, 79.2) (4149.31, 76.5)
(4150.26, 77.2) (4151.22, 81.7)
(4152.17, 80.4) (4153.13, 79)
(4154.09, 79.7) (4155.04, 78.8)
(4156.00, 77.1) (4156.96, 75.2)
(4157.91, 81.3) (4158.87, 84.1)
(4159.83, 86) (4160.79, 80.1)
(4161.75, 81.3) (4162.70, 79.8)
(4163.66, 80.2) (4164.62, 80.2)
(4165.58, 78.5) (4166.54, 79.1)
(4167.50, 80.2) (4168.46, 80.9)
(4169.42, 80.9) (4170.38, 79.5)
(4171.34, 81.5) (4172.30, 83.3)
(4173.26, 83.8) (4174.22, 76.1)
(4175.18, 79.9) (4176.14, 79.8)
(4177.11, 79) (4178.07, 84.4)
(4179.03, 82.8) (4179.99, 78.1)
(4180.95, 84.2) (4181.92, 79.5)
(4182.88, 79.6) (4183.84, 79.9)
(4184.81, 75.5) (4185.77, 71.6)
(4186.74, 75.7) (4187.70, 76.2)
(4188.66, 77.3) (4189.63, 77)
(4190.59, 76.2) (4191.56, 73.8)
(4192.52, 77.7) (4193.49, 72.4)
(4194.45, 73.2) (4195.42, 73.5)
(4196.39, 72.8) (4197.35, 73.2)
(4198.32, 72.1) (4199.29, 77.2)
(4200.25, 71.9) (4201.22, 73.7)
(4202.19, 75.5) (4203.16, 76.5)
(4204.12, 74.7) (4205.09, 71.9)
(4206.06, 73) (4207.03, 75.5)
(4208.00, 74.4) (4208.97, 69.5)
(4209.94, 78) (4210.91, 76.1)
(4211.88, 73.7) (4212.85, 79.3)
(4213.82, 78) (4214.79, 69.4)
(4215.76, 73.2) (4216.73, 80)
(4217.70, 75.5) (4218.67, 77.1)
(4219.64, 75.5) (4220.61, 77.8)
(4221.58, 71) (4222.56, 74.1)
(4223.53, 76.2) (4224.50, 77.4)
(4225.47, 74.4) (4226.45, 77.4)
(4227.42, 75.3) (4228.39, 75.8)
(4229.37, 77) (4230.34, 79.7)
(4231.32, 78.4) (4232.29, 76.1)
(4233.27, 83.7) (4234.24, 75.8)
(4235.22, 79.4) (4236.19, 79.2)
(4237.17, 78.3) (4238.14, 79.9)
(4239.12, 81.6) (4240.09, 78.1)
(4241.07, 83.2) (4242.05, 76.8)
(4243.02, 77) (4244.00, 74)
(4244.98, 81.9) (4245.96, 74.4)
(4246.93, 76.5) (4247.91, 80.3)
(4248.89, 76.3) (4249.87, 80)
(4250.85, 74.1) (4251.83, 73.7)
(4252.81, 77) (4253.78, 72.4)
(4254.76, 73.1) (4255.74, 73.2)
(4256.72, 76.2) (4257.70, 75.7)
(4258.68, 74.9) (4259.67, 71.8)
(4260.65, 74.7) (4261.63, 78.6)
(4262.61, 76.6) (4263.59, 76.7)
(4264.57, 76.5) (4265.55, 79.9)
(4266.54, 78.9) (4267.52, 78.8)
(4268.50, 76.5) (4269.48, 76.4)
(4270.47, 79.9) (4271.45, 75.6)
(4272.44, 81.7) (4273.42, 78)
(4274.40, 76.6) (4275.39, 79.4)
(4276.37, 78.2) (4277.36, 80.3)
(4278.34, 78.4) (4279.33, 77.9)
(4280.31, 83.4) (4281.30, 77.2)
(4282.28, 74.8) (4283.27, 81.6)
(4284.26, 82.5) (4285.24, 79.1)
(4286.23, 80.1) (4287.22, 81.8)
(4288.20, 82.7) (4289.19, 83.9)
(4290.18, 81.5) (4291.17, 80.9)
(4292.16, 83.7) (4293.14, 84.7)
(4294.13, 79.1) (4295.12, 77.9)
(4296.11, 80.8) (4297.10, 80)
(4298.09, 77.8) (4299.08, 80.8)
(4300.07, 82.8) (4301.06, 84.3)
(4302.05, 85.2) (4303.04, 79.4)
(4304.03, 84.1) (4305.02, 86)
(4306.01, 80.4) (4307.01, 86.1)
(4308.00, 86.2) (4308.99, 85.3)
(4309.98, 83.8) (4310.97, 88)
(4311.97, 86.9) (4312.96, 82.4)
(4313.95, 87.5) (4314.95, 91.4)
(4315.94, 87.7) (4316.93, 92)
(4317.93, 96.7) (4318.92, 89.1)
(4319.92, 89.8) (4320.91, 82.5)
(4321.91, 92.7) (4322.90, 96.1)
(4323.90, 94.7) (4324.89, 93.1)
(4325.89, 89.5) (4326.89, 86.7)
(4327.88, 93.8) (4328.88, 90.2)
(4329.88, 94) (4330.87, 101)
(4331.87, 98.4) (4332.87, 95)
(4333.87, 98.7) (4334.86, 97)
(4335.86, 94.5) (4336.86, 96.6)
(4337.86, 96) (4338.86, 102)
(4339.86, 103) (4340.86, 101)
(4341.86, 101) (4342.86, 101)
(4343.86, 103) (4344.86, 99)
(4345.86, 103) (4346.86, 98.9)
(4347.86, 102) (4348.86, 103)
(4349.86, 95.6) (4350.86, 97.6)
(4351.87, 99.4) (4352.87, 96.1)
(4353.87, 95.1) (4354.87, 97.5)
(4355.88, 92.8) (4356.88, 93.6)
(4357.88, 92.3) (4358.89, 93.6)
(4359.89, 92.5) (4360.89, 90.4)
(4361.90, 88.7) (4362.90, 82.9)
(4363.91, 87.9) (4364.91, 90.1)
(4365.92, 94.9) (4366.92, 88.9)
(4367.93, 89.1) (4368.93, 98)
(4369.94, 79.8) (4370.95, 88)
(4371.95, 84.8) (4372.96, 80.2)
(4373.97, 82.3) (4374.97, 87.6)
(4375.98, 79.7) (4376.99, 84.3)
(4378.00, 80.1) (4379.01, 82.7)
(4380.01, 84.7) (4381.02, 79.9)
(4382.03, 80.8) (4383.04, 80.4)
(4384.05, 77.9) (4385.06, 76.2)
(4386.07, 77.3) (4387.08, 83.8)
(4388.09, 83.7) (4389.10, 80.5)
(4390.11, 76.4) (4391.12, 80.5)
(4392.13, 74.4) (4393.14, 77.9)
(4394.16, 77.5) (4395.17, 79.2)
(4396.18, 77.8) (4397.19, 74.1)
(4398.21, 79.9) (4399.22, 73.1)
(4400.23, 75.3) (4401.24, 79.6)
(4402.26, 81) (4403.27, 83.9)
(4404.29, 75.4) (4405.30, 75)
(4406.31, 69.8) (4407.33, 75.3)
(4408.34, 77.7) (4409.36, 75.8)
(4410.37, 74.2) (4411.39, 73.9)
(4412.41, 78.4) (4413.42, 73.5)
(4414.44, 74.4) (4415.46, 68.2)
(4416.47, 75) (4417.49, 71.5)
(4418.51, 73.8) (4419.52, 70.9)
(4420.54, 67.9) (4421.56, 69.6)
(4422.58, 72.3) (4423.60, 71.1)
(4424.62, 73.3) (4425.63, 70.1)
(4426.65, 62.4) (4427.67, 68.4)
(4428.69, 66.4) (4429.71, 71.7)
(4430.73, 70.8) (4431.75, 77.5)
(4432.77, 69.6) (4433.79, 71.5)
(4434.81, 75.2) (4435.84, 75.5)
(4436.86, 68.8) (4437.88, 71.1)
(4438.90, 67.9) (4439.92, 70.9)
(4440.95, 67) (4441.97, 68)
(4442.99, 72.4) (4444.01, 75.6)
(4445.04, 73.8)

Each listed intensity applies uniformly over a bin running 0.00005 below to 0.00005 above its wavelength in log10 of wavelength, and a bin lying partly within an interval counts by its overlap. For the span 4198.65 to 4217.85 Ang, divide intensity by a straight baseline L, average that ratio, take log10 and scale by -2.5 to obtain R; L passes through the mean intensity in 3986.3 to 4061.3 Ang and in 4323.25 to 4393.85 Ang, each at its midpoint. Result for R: 0.17 mag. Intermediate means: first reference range 83.2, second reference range 90.5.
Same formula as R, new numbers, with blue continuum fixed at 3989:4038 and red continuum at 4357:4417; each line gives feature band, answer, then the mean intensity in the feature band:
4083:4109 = -0.11 mag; 91.4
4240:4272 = 0.07 mag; 76.6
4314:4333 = -0.13 mag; 92.1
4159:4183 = 0.02 mag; 80.8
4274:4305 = 0.01 mag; 80.8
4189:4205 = 0.11 mag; 74.4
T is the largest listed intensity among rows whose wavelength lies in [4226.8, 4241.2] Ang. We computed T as 83.7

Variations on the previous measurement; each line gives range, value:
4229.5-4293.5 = 84.7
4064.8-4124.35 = 97.7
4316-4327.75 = 96.7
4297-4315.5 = 91.4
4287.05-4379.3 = 103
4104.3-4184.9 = 93.7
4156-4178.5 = 86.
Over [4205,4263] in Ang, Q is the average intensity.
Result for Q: 76.3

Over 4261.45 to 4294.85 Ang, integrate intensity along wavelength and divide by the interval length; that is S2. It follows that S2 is 79.5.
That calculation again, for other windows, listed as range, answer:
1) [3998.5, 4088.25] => 83.4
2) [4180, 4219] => 75.4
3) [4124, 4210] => 79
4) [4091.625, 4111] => 91.3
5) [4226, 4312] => 79.2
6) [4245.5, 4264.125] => 75.6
